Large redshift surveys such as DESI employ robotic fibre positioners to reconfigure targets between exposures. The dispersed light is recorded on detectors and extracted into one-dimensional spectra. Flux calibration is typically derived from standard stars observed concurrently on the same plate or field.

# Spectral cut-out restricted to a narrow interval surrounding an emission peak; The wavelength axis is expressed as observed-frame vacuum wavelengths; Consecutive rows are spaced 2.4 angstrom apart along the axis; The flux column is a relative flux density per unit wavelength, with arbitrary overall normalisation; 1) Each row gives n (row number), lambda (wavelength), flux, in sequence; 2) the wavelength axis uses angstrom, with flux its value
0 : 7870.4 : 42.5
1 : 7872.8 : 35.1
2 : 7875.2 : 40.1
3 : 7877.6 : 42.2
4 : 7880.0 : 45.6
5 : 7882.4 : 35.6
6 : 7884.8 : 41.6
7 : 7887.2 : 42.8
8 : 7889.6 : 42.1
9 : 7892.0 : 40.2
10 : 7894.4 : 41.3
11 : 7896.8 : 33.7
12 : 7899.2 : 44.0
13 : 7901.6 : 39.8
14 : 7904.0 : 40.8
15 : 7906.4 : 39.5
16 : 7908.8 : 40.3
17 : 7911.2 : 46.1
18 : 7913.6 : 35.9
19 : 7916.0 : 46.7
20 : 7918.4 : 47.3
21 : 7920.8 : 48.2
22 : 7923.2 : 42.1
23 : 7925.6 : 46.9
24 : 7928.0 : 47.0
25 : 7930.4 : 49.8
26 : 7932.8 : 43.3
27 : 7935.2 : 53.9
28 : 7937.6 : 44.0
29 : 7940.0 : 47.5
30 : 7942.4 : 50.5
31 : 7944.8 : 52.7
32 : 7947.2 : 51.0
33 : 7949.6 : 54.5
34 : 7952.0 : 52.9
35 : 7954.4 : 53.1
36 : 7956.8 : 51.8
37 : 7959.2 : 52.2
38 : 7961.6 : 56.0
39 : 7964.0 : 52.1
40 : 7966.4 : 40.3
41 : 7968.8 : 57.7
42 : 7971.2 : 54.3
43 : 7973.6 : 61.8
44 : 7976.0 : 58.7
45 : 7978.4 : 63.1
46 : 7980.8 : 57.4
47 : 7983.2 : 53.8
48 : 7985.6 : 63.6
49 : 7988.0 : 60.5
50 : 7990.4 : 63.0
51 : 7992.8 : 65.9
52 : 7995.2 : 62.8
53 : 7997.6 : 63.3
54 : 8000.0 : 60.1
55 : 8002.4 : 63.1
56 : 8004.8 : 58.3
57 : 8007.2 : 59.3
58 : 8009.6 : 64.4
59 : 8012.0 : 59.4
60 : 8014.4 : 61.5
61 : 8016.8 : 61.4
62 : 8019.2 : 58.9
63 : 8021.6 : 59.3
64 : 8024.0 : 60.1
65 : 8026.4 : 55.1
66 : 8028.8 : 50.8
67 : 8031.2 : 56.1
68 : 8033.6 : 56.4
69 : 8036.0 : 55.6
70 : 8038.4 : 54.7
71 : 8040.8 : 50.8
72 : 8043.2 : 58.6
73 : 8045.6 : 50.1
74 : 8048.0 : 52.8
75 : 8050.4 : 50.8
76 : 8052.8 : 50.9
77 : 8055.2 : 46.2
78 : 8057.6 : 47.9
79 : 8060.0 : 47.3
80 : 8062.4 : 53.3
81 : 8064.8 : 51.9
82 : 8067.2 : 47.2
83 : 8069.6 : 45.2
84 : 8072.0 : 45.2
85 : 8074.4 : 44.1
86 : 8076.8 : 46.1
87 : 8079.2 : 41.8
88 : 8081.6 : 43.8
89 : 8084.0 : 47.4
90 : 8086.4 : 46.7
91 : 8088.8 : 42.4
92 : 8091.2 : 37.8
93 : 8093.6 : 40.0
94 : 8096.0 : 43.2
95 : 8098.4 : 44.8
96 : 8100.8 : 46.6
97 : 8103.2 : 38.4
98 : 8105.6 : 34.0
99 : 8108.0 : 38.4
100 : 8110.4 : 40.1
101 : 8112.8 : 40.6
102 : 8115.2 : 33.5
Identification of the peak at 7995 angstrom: Mg II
